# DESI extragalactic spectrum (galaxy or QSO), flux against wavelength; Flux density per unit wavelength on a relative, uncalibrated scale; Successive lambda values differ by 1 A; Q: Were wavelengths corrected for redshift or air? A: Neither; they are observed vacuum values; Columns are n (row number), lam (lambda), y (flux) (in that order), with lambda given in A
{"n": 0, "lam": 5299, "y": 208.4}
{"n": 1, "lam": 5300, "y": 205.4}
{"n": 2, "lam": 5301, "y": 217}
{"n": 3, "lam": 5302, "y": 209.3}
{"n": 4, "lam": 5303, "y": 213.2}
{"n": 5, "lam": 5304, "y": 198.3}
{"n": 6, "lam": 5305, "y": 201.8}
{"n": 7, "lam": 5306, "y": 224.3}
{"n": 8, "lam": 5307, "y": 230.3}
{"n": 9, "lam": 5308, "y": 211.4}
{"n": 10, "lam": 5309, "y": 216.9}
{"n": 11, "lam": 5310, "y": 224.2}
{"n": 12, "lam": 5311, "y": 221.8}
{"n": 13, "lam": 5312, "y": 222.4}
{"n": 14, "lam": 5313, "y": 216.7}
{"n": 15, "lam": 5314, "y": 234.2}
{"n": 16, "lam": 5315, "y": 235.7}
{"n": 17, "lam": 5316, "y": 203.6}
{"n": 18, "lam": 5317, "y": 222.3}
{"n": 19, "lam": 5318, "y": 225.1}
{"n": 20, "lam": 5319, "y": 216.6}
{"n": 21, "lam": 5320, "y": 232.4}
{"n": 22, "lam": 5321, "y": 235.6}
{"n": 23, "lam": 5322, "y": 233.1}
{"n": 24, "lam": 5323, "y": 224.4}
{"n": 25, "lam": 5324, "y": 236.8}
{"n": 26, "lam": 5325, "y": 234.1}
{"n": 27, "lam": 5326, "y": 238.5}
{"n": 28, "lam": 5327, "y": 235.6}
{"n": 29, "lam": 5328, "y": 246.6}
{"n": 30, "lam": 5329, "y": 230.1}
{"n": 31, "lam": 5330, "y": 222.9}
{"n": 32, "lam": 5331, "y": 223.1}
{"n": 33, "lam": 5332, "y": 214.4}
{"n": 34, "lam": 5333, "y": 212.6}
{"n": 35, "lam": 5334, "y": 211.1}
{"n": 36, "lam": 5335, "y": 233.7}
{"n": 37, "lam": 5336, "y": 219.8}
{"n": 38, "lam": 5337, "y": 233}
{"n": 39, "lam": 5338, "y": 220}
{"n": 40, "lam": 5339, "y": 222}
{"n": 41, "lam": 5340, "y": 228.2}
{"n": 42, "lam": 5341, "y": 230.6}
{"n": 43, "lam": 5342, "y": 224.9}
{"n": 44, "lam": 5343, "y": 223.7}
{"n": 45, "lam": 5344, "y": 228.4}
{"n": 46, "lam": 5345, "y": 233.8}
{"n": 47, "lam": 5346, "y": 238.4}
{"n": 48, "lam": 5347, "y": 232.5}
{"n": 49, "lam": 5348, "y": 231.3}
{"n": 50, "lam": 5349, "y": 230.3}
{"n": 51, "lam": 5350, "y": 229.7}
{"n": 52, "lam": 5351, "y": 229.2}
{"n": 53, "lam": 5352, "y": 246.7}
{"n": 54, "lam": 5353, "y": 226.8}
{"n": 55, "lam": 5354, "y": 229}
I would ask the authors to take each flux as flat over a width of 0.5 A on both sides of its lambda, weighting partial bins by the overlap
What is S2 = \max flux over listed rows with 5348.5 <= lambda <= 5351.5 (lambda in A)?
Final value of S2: 230.3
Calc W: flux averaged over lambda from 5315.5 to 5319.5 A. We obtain 217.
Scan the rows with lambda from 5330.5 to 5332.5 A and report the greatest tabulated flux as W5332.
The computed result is 223.1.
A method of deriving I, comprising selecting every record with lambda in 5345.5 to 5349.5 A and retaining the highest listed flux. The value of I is 238.4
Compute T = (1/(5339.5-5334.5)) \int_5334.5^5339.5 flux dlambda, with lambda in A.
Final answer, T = 226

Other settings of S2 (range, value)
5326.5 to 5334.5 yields 246.6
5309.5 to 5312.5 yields 224.2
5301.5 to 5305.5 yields 213.2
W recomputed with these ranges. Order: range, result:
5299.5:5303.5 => 211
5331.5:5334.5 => 213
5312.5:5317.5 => 222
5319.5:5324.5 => 232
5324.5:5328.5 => 239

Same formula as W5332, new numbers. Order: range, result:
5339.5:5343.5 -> 230.6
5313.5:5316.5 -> 235.7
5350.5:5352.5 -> 246.7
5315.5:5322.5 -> 235.6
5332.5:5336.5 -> 233.7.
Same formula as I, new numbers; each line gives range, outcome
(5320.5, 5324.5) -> 236.8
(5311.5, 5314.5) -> 234.2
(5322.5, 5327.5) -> 238.5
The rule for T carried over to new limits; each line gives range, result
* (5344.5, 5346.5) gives 236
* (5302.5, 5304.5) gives 206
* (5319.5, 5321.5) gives 234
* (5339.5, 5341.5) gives 229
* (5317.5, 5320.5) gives 225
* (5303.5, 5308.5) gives 213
